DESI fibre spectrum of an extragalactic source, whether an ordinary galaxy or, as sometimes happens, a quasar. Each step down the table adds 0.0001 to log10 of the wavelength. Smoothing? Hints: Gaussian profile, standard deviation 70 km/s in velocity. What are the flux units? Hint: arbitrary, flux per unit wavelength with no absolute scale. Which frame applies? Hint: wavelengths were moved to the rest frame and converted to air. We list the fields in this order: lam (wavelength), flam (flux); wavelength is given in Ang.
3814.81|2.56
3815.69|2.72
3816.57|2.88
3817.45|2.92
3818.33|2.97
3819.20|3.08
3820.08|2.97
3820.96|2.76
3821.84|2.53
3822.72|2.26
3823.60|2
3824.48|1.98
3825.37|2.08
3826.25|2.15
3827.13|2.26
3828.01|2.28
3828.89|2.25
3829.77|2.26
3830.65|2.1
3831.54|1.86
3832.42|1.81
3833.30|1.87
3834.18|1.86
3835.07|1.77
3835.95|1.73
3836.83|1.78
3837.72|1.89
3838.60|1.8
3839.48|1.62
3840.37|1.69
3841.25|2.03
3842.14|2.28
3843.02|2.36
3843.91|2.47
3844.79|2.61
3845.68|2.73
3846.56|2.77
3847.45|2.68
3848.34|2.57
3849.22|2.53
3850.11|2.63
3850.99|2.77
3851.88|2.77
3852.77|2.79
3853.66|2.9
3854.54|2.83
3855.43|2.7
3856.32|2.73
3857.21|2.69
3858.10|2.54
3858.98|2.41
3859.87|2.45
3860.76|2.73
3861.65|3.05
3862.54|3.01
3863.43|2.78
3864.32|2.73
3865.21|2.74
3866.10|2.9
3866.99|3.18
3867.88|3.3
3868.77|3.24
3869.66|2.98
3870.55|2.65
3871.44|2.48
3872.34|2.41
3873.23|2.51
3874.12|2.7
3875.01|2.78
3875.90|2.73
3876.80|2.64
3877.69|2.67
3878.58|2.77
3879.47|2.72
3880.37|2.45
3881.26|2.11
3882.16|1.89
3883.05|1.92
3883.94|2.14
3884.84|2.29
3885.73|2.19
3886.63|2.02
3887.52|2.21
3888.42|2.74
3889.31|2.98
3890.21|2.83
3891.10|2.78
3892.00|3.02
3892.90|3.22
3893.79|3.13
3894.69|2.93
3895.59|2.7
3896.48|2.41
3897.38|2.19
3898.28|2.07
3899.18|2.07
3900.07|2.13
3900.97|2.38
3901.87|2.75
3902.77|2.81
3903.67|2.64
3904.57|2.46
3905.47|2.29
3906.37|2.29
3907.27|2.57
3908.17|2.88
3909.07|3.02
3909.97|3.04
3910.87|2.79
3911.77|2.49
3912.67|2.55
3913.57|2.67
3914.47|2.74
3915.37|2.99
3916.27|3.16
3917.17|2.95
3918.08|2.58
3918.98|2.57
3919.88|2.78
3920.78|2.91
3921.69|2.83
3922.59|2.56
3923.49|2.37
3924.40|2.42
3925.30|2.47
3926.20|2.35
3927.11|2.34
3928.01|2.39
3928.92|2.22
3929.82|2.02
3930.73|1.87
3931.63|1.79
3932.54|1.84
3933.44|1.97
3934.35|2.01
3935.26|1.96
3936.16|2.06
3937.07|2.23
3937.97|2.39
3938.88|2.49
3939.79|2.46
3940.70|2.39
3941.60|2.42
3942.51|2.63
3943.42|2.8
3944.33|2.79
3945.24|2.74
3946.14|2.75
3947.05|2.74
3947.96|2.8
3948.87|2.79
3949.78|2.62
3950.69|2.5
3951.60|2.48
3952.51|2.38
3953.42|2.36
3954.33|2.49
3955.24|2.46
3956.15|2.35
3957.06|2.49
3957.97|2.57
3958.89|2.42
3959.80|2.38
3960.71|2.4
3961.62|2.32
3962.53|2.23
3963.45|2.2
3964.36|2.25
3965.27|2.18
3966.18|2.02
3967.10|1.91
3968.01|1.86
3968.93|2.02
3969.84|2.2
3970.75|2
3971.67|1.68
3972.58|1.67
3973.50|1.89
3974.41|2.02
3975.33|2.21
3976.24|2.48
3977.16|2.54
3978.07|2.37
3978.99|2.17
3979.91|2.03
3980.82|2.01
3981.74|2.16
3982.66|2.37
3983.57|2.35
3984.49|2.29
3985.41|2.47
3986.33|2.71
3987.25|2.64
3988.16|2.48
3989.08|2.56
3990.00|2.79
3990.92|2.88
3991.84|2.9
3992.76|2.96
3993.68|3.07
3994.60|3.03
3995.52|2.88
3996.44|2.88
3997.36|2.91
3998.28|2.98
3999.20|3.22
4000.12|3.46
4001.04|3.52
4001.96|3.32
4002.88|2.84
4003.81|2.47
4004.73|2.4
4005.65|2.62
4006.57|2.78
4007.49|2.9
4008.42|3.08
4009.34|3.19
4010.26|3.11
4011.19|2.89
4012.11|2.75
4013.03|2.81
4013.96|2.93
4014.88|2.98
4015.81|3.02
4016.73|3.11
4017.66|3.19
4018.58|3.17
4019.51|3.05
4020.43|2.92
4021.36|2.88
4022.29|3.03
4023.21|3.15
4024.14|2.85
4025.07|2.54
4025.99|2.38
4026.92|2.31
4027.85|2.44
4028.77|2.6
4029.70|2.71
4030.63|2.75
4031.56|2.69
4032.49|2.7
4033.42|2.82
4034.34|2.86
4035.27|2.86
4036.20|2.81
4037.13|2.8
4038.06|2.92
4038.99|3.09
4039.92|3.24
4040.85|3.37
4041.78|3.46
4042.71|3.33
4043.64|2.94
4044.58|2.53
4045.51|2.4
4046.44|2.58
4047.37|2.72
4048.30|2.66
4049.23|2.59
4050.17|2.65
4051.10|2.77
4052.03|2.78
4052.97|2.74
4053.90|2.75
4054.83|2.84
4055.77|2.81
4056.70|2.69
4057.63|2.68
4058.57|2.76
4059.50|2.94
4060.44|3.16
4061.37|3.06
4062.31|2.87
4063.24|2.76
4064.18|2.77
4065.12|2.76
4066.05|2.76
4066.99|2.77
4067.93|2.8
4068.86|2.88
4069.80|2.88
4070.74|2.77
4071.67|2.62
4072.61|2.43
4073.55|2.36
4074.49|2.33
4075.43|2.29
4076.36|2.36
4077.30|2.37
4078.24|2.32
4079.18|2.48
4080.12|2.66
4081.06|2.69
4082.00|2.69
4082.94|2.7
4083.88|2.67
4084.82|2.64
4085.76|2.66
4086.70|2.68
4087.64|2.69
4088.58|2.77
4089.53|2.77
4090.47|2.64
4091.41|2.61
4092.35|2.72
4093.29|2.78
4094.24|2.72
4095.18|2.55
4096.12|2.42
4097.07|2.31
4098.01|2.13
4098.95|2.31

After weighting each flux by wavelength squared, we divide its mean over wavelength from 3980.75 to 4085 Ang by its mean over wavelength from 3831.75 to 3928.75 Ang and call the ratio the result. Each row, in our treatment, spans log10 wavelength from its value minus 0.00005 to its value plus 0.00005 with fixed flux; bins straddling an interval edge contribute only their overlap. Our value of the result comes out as 1.18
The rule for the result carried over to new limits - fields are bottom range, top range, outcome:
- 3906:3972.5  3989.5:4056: 1.24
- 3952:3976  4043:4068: 1.32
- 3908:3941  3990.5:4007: 1.24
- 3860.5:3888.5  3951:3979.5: 0.89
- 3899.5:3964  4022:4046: 1.20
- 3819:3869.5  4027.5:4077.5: 1.25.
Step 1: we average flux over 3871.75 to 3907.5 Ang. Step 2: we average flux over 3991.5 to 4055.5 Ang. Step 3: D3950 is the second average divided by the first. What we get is 1.15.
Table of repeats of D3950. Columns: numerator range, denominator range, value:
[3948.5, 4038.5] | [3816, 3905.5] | 1.05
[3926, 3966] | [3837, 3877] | 0.91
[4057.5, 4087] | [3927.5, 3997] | 1.13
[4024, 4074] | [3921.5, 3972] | 1.19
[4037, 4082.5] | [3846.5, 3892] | 1.04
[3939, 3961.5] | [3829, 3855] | 1.12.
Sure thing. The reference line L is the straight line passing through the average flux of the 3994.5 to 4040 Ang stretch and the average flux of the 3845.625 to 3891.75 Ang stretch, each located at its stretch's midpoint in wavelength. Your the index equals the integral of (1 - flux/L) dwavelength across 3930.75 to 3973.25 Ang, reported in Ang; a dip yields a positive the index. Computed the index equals 7.3 Ang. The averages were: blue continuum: 2.65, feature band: 2.31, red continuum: 2.89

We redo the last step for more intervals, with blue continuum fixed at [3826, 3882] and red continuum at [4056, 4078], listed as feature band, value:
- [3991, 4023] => -4.15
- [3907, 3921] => -1.38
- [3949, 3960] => 0.48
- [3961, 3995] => 3.73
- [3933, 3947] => 0.83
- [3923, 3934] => 1.66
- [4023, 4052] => -1.31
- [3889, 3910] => -0.92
